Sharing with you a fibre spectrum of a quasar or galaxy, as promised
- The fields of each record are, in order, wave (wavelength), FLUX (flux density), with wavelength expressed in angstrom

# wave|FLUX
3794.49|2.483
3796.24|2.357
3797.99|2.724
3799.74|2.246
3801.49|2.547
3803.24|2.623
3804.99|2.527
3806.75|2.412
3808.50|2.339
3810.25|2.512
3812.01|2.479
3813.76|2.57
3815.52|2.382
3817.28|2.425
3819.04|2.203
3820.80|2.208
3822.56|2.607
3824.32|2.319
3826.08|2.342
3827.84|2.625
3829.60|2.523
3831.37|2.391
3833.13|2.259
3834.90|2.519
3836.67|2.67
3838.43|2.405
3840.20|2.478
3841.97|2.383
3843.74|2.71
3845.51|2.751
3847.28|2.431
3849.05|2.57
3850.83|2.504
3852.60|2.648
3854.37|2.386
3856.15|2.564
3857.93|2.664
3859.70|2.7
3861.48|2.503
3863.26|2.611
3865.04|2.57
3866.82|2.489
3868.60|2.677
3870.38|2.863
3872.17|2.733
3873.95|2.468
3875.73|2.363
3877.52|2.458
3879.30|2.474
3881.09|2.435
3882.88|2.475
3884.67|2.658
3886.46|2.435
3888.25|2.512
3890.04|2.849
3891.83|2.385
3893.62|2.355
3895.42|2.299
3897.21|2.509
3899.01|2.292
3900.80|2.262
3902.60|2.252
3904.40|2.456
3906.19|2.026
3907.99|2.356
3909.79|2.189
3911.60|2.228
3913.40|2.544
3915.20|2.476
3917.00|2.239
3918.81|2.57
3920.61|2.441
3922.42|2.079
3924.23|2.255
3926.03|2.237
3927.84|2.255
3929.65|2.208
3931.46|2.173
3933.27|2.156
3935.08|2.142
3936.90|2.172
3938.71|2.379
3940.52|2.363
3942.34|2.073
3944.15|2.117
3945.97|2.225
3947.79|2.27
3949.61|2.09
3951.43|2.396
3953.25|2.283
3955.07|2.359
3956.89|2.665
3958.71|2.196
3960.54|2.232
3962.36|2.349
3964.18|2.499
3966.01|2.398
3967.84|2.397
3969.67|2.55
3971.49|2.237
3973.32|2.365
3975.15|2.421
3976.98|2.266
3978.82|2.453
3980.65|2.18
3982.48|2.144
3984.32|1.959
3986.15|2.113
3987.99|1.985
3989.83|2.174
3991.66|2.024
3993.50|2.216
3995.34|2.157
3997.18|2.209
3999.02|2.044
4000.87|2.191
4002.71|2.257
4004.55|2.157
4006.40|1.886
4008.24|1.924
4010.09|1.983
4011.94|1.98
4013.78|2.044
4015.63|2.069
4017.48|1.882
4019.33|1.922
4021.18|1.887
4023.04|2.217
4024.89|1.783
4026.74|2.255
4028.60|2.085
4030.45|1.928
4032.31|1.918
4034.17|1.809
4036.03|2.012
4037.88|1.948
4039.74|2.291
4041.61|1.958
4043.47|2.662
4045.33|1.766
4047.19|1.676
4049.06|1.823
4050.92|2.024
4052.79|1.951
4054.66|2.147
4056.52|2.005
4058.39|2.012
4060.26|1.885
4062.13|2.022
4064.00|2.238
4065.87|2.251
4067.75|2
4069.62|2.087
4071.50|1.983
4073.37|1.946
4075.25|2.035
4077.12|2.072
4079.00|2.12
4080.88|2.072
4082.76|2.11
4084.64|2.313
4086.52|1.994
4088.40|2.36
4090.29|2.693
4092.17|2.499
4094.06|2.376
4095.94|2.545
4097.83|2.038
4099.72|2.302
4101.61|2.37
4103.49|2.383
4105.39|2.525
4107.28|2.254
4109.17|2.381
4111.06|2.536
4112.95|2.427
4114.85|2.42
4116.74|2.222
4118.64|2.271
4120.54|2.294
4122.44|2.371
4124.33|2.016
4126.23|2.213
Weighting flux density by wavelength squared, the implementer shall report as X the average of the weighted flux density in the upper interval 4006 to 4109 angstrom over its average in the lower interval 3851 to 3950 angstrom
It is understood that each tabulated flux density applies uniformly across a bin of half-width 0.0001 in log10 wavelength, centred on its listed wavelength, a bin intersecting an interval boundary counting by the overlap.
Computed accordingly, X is 0.95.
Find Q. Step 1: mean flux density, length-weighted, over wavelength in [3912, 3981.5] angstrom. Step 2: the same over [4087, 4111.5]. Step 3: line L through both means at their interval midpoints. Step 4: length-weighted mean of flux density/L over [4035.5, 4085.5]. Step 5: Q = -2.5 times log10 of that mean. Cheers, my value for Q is 0.16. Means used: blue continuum 2.31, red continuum 2.39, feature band 2.05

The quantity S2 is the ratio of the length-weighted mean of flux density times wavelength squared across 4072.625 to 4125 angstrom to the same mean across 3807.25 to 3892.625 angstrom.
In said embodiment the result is 1.03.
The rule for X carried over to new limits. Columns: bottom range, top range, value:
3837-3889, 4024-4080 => 0.87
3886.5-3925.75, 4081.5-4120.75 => 1.10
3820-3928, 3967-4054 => 0.91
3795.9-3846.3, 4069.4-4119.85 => 1.06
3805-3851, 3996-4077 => 0.92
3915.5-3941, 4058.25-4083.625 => 0.98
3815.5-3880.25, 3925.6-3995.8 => 0.95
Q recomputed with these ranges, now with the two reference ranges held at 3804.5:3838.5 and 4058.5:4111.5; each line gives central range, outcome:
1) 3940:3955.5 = 0.05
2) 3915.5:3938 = 0.05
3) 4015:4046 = 0.12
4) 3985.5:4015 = 0.10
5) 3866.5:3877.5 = -0.09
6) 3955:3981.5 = -0.03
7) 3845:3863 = -0.07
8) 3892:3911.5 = 0.03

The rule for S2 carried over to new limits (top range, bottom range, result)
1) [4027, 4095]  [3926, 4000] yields 0.98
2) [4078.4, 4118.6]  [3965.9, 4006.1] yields 1.11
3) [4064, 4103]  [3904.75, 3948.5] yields 1.06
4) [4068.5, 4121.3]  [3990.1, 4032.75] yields 1.16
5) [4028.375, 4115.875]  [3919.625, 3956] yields 1.03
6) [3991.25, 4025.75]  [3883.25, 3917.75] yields 0.90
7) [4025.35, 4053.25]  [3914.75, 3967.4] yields 0.92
